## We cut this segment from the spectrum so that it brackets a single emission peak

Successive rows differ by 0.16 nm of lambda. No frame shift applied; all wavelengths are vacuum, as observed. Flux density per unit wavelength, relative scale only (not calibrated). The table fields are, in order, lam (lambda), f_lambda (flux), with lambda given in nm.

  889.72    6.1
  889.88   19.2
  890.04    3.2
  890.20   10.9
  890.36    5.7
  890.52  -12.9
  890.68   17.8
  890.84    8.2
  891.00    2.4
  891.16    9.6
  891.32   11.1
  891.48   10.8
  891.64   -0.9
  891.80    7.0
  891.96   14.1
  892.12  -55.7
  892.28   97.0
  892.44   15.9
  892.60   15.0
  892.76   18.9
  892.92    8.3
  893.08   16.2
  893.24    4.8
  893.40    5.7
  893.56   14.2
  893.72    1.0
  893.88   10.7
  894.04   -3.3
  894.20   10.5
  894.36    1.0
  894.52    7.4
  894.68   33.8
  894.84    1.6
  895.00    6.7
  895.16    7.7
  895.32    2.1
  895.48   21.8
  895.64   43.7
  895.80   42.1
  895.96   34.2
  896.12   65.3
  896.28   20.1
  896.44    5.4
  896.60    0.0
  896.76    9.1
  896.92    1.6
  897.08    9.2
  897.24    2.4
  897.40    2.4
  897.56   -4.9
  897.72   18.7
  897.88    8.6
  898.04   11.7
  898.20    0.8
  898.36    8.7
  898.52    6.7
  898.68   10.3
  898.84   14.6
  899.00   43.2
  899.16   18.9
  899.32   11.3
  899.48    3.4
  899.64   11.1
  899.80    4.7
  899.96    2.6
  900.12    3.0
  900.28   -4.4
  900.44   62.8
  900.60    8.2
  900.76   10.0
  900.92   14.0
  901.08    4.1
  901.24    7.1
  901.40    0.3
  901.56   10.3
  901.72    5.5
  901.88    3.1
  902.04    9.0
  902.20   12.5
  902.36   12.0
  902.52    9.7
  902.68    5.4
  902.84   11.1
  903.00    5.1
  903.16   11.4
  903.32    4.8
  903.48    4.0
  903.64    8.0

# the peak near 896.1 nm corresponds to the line [O III]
